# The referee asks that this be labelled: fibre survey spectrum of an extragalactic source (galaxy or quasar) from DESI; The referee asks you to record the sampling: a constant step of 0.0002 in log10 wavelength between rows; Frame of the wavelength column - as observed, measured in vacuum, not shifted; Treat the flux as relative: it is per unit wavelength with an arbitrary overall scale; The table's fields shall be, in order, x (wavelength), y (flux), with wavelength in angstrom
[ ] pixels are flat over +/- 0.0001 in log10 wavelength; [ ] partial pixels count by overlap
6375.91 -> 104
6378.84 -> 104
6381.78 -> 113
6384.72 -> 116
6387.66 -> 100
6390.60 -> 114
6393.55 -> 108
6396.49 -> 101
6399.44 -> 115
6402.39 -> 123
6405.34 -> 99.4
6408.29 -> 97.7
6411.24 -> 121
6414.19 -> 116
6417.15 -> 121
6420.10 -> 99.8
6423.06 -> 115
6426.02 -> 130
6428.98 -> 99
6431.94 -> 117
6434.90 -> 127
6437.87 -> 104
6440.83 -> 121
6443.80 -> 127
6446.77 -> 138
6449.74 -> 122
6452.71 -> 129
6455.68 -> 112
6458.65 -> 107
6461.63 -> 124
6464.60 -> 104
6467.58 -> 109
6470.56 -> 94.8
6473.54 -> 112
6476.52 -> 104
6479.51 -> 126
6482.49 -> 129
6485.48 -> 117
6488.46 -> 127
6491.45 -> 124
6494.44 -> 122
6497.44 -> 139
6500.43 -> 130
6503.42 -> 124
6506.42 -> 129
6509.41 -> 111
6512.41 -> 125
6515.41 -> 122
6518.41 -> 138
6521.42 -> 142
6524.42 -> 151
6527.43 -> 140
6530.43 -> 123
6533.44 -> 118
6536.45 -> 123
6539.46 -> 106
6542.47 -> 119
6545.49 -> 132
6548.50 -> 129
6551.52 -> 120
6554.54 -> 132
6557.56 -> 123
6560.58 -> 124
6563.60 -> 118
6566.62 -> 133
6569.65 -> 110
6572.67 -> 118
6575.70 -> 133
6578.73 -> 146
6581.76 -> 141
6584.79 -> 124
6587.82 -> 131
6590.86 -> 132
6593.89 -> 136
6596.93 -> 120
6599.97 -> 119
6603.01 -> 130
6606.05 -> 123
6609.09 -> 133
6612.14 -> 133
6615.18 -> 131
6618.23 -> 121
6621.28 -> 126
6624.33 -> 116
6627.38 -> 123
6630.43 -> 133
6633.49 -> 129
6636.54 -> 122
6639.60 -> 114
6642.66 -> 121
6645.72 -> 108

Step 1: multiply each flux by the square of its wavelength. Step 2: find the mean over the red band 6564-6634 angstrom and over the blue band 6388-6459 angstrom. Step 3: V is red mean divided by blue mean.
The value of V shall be 1.17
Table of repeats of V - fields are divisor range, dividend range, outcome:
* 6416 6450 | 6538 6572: 1.07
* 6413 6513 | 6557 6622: 1.12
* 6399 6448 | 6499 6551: 1.13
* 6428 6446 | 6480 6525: 1.12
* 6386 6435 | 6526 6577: 1.16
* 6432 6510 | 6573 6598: 1.14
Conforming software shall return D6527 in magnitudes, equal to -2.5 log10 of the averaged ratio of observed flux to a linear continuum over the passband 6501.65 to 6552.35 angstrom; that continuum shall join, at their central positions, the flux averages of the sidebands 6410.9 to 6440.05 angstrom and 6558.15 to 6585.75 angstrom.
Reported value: -0.03 mag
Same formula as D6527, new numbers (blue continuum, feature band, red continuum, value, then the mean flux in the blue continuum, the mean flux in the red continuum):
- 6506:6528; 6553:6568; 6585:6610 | 0.03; 132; 128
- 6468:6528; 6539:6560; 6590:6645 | 0.01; 125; 125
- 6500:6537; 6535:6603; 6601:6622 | 0.02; 129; 128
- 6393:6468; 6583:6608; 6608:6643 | -0.03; 115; 125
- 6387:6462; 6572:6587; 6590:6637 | -0.07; 115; 127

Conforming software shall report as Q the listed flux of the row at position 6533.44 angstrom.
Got 118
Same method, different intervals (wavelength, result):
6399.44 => 115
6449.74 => 122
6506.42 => 129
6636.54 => 122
